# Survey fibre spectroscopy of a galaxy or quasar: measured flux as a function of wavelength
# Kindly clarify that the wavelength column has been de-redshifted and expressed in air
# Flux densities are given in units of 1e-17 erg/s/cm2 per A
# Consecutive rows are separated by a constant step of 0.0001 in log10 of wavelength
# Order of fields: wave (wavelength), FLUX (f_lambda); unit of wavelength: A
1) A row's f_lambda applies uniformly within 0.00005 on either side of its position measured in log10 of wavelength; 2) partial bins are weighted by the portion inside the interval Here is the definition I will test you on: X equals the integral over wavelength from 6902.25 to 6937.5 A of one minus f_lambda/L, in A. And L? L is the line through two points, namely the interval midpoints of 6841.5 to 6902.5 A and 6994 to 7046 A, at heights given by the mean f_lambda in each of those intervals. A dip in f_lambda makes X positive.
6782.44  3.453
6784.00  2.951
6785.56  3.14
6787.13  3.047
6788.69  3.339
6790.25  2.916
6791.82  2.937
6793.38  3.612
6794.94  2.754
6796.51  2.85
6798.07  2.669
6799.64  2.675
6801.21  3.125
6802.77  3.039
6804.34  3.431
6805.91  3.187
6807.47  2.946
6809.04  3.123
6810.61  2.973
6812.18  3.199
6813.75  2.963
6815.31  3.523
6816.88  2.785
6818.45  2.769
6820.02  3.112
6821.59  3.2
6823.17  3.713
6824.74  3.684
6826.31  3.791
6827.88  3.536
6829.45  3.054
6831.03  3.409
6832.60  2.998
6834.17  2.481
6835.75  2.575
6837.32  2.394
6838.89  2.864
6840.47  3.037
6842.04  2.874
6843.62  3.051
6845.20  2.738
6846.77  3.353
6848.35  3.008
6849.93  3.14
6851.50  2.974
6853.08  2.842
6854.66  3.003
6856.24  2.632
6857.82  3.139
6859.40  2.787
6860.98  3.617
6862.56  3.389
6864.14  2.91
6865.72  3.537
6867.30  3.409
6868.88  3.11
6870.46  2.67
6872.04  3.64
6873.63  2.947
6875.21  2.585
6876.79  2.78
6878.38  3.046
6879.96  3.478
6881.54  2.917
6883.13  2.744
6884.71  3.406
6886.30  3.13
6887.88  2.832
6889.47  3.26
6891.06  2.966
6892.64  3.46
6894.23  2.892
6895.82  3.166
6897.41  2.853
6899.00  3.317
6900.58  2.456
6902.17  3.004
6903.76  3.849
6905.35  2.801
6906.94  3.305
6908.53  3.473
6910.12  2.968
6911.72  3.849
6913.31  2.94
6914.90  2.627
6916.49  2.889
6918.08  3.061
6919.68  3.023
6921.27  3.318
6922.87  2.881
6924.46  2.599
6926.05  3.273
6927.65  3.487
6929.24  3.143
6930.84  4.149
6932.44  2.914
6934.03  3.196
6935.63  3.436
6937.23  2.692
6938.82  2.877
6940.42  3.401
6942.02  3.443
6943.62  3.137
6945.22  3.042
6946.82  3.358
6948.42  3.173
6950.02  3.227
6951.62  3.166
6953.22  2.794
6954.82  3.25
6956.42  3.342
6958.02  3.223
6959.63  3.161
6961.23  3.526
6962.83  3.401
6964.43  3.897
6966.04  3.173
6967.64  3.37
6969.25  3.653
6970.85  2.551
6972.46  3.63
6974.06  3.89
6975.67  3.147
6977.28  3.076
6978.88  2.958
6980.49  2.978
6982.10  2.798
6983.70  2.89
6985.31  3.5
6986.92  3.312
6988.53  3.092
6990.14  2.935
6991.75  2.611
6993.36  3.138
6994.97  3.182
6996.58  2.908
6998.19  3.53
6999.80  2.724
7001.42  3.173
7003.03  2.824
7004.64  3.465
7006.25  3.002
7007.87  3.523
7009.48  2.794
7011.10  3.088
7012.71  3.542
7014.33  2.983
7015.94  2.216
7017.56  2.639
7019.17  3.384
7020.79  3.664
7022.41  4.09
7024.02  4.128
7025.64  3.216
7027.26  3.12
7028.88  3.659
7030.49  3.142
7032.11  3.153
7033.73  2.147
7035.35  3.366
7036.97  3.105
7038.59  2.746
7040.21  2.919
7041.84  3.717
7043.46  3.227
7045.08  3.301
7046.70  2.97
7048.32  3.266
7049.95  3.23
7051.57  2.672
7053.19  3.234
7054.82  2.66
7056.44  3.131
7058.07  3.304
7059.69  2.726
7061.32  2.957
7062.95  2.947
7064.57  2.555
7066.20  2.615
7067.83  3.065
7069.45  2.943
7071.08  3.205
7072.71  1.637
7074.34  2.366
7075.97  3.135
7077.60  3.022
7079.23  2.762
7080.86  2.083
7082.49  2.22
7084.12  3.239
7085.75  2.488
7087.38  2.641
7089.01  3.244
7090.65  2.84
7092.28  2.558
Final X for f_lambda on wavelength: -0.98 A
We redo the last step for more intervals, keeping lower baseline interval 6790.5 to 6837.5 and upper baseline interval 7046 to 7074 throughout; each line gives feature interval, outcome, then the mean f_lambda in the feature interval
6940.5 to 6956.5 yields -1.19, 3.2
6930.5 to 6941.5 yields -0.81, 3.21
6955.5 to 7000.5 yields -3.82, 3.2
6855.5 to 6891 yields -0.56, 3.09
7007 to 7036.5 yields -3.04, 3.21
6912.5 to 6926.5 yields 0.23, 2.95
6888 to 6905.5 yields -0.43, 3.09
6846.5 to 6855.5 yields 0.07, 3.03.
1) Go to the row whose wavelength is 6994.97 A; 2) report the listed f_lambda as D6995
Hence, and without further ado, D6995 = 3.182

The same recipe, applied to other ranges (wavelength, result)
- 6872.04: 3.64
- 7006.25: 3.002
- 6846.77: 3.353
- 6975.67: 3.147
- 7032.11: 3.153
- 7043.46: 3.227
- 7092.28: 2.558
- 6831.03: 3.409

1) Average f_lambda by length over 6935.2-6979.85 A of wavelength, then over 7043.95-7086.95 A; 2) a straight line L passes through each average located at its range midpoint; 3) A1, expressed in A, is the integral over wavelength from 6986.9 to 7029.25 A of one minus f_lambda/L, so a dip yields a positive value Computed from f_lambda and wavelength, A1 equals -1.7 A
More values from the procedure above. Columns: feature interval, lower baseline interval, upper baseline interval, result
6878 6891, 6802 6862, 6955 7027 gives 0.1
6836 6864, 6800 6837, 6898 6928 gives 1.3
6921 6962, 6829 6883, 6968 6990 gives -0.9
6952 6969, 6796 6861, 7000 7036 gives -1.0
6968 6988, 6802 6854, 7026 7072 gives -1.0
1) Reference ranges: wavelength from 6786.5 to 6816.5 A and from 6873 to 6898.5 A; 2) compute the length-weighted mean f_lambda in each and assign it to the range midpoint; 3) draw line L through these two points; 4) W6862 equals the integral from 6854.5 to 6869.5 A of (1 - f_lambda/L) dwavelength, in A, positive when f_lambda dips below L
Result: -0.6 A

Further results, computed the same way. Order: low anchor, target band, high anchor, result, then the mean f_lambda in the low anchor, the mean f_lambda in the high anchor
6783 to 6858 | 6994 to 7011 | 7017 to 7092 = -0.6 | 3.05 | 2.99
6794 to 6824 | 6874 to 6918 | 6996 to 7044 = 0.5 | 3.06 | 3.17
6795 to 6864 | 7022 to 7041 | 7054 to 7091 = -2.7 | 3.06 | 2.77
